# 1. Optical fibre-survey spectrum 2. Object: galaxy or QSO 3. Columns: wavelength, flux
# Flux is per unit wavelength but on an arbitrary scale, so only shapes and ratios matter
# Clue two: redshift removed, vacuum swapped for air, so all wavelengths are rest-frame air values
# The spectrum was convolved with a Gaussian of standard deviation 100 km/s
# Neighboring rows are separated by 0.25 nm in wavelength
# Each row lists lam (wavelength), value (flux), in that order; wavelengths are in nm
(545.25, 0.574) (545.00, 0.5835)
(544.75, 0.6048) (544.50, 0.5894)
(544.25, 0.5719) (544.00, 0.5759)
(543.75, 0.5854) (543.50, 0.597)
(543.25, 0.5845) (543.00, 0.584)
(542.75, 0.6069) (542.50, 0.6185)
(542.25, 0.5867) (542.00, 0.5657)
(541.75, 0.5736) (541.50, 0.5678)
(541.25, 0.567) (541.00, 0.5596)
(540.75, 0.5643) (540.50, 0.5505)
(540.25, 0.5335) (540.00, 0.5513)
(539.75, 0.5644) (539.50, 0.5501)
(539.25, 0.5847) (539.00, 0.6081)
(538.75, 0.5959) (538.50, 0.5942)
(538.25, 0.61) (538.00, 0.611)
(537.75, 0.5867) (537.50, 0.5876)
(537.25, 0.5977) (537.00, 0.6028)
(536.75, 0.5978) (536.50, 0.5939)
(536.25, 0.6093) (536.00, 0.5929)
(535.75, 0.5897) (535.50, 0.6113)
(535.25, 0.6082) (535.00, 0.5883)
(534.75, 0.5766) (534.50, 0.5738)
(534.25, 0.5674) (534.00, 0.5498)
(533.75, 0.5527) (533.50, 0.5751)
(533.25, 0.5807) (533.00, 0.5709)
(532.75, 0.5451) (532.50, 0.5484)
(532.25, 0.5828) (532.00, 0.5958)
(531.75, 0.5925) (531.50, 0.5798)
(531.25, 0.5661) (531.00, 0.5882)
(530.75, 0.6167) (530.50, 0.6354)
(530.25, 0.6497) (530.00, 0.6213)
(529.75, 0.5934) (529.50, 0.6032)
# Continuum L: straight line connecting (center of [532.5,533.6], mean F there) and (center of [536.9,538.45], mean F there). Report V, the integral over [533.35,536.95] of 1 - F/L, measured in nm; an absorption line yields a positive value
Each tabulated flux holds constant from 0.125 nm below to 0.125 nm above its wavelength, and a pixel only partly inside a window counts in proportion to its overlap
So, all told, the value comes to -0.03 nm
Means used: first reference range 0.566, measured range 0.585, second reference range 0.599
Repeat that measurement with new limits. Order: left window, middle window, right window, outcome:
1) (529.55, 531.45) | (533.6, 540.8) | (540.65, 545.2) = 0.14 nm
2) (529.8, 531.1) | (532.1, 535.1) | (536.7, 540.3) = 0.20 nm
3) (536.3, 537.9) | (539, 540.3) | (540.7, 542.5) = 0.04 nm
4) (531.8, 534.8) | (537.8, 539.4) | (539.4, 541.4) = -0.12 nm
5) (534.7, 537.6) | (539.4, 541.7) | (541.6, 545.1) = 0.13 nm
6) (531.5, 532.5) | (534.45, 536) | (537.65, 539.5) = -0.01 nm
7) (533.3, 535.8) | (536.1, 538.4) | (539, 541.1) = -0.12 nm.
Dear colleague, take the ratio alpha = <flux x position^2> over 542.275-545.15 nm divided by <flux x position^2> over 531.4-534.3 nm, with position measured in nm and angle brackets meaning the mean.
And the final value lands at 1.1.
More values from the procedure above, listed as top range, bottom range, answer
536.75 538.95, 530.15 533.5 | 1.04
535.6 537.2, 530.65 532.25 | 1.03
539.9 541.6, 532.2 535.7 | 0.99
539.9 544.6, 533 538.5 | 1.00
